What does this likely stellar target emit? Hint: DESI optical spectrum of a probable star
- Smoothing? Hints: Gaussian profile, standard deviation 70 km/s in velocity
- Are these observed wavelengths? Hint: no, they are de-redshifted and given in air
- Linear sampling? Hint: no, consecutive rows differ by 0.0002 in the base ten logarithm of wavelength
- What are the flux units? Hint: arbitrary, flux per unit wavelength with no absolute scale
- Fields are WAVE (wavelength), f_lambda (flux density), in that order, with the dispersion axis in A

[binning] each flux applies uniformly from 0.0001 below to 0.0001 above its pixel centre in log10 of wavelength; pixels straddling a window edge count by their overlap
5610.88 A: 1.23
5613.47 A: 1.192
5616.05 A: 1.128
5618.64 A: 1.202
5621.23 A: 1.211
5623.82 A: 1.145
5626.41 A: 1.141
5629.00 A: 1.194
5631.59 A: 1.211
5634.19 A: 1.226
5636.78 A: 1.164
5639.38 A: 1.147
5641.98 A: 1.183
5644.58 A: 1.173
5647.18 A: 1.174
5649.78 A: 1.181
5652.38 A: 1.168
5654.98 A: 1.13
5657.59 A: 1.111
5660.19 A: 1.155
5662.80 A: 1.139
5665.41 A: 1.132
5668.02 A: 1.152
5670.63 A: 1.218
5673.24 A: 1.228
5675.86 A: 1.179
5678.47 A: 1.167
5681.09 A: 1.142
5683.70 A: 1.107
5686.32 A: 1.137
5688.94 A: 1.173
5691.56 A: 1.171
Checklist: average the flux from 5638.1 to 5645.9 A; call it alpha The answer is 1.17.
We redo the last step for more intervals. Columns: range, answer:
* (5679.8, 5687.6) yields 1.13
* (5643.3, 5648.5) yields 1.17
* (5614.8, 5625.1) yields 1.17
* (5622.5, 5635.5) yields 1.18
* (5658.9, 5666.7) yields 1.14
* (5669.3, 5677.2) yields 1.21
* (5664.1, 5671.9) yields 1.17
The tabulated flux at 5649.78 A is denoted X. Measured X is 1.181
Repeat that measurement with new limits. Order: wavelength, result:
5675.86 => 1.179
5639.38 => 1.147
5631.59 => 1.211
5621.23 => 1.211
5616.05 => 1.128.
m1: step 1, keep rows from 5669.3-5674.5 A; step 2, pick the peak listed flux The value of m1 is 1.228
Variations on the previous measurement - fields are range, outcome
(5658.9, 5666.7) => 1.155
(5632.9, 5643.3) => 1.226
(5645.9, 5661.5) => 1.181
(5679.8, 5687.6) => 1.142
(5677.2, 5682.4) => 1.167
